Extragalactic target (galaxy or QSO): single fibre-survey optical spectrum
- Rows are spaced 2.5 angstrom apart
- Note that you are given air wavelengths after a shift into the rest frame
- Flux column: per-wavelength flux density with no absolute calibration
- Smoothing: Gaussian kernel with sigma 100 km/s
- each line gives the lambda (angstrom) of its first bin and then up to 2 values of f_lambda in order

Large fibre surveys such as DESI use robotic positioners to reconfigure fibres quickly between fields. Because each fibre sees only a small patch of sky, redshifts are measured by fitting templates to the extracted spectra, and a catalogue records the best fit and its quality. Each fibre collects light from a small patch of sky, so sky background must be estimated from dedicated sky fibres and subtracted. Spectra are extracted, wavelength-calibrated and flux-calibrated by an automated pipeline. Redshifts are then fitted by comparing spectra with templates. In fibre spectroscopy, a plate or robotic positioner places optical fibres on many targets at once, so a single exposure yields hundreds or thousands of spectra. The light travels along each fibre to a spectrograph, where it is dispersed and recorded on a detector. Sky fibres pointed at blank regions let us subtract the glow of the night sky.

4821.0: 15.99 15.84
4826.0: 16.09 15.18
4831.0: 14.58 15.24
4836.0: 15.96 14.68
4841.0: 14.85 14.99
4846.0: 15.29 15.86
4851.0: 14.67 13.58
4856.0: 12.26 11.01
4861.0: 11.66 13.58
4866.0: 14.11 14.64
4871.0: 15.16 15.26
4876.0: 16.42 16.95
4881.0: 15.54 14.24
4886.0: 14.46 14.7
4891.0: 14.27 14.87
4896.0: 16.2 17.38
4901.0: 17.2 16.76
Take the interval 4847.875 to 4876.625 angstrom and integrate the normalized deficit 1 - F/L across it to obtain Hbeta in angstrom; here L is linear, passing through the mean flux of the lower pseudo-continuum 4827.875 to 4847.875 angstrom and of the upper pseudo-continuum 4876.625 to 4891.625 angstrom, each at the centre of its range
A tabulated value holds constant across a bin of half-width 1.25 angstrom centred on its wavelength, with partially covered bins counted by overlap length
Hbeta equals 2.27 angstrom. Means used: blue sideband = 15.1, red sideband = 15.1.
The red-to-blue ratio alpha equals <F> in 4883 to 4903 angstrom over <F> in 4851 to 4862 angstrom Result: 1.25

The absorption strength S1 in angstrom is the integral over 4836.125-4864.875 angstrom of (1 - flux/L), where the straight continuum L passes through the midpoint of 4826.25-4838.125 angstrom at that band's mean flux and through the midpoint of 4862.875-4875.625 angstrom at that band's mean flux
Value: 2.0 angstrom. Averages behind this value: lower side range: 15.3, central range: 13.9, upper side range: 14.7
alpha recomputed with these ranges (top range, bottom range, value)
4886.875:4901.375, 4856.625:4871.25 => 1.19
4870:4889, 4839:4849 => 1.01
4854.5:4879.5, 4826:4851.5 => 0.93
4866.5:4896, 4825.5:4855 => 1.01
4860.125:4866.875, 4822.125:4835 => 0.85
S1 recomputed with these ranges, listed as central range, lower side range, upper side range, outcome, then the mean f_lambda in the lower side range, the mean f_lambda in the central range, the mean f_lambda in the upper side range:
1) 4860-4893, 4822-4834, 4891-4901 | 2.4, 15.4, 14.7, 16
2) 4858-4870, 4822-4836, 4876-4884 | 1.9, 15.4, 13.2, 15.8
